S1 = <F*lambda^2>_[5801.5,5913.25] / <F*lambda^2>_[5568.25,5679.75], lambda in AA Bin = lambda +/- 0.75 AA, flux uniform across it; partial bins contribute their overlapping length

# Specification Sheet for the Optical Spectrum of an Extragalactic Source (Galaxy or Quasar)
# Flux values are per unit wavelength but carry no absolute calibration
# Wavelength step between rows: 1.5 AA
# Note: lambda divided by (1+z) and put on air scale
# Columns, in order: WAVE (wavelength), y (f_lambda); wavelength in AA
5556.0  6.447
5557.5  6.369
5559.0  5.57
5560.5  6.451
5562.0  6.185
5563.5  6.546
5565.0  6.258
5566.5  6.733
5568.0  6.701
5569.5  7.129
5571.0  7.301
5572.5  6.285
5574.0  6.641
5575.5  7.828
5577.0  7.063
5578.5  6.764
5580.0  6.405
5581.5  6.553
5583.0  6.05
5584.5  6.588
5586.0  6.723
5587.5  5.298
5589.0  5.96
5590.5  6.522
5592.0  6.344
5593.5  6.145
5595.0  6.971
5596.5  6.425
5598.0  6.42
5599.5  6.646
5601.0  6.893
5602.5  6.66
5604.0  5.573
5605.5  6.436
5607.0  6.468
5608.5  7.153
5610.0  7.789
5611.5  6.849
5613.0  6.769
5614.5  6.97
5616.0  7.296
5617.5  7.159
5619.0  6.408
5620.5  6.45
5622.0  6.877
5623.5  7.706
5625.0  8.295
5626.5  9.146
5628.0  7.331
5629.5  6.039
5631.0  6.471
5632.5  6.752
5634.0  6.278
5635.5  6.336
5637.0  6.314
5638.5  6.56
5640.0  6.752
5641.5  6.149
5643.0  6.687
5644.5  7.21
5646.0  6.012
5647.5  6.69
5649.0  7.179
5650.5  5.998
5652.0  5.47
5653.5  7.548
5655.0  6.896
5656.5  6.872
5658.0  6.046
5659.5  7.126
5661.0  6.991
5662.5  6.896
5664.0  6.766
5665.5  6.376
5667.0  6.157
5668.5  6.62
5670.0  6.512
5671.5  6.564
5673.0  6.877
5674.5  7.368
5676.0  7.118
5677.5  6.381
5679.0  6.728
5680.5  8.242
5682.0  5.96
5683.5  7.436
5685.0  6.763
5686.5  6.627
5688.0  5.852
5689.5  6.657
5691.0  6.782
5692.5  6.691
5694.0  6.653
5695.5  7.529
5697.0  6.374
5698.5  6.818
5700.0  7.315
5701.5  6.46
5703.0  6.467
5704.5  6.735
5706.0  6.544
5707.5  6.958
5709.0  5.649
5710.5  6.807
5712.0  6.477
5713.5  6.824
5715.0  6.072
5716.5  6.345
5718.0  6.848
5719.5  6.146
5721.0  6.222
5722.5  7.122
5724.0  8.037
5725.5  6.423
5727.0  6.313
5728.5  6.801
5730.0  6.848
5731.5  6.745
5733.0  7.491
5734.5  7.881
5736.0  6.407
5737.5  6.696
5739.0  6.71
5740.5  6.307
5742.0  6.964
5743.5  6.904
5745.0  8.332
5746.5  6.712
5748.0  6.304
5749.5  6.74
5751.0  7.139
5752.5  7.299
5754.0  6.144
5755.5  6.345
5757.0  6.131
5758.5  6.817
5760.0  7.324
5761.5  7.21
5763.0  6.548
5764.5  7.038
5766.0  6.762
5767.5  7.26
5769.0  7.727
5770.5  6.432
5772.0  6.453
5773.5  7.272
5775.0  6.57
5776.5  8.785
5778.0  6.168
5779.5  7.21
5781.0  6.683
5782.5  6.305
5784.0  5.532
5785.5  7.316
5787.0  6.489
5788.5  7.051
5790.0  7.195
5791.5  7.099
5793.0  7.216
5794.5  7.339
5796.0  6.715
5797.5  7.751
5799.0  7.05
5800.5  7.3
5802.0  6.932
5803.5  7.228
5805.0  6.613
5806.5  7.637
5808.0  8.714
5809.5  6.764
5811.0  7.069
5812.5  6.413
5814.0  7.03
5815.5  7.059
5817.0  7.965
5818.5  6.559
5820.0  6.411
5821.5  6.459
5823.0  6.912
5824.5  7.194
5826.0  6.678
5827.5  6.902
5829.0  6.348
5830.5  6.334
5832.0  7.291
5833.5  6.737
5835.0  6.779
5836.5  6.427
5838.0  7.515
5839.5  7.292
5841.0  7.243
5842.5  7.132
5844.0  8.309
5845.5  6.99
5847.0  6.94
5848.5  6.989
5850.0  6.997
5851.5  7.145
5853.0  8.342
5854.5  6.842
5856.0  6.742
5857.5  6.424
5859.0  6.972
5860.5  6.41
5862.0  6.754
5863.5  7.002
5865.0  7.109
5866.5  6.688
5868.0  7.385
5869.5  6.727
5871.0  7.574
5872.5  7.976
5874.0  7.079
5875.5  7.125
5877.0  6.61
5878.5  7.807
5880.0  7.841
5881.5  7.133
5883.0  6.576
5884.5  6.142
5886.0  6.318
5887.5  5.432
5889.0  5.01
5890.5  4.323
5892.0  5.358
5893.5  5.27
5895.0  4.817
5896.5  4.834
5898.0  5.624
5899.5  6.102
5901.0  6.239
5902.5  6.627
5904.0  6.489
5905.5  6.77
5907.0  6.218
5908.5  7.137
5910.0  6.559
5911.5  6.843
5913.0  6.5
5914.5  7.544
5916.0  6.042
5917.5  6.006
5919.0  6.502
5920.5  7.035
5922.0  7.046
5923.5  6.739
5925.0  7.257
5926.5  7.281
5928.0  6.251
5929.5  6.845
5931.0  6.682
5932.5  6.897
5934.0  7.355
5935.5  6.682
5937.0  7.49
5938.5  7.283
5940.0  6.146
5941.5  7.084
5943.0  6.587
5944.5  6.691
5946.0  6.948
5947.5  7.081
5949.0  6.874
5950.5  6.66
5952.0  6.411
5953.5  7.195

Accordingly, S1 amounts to 1.1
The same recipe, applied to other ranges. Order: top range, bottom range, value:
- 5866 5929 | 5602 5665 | 1.05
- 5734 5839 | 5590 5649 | 1.09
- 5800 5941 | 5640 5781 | 1.06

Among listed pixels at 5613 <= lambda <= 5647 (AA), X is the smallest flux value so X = 6.012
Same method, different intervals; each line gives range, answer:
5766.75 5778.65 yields 6.168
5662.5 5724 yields 5.649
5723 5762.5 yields 6.131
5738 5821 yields 5.532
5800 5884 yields 6.334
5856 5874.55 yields 6.41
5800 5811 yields 6.613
